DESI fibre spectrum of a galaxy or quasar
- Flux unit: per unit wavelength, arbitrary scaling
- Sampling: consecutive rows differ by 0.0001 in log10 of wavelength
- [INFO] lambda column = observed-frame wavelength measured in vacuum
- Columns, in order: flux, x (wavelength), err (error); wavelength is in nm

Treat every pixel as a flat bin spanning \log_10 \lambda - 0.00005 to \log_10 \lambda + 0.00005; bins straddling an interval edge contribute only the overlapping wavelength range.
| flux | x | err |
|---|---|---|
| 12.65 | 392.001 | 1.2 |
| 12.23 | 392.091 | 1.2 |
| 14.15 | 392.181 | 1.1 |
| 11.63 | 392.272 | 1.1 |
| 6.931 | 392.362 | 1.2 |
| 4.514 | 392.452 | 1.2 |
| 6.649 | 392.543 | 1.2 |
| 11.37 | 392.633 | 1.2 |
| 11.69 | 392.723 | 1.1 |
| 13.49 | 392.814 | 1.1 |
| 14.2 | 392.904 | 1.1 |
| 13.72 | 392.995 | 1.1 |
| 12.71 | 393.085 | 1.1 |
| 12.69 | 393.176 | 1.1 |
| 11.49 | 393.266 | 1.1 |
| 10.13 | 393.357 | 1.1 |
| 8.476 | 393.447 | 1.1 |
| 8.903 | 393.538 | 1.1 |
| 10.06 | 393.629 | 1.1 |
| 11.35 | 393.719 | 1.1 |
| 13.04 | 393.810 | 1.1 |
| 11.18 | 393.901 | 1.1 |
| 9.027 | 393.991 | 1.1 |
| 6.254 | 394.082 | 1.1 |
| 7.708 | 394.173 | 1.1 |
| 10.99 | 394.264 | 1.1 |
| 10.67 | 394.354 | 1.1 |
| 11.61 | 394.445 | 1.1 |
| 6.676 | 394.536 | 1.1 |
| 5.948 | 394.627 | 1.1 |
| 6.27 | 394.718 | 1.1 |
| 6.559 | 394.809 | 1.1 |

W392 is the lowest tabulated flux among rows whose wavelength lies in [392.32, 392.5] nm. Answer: 4.514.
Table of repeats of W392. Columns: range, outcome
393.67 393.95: 11.18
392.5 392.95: 6.649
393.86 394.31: 6.254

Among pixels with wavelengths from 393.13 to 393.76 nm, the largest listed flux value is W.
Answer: 12.69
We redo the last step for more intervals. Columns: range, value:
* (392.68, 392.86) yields 13.49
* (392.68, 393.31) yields 14.2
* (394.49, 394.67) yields 6.676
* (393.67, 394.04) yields 13.04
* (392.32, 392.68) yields 11.37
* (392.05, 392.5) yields 14.15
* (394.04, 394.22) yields 7.708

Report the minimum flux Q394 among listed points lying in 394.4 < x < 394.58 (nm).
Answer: 6.676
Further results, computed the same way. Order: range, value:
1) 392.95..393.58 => 8.476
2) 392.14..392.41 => 6.931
